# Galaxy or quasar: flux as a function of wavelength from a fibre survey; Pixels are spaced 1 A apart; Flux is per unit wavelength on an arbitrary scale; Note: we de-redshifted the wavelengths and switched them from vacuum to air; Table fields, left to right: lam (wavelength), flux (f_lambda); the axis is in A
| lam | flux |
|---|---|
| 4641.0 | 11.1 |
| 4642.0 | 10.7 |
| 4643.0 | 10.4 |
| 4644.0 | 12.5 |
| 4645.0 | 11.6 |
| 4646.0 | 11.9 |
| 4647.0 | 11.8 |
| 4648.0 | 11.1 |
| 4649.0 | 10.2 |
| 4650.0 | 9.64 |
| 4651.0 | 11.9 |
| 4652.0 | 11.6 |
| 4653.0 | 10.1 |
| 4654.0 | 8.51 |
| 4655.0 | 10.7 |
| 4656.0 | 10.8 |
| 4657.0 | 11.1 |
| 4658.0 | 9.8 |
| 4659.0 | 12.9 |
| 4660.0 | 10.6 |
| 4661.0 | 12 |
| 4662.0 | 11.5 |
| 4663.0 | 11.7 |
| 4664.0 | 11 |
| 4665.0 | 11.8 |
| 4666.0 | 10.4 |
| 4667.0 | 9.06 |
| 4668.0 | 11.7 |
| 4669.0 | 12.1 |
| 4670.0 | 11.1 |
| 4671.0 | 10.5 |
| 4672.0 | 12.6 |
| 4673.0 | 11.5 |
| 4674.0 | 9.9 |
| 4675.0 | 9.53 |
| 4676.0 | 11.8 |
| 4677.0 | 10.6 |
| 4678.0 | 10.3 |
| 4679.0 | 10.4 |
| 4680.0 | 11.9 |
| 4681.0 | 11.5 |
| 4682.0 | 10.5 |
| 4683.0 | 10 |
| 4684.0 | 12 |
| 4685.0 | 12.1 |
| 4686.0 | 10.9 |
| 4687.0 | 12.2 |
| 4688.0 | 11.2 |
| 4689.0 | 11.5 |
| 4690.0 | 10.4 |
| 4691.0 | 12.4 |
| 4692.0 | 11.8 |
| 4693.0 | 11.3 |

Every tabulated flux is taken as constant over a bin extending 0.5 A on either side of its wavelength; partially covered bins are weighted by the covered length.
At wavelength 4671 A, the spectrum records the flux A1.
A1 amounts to 10.5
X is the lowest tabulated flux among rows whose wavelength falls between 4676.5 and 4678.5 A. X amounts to 10.3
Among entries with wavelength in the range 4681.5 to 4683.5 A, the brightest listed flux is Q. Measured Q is 10.5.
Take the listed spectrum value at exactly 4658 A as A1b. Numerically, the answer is 9.8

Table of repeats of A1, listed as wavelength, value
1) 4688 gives 11.2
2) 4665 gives 11.8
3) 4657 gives 11.1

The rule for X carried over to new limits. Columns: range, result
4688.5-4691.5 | 10.4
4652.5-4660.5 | 8.51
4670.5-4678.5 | 9.53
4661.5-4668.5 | 9.06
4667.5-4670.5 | 11.1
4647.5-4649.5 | 10.2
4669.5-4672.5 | 10.5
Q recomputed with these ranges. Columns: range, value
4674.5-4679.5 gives 11.8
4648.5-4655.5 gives 11.9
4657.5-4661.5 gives 12.9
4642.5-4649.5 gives 12.5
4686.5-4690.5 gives 12.2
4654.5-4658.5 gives 11.1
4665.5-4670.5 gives 12.1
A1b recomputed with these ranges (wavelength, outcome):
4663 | 11.7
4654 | 8.51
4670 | 11.1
